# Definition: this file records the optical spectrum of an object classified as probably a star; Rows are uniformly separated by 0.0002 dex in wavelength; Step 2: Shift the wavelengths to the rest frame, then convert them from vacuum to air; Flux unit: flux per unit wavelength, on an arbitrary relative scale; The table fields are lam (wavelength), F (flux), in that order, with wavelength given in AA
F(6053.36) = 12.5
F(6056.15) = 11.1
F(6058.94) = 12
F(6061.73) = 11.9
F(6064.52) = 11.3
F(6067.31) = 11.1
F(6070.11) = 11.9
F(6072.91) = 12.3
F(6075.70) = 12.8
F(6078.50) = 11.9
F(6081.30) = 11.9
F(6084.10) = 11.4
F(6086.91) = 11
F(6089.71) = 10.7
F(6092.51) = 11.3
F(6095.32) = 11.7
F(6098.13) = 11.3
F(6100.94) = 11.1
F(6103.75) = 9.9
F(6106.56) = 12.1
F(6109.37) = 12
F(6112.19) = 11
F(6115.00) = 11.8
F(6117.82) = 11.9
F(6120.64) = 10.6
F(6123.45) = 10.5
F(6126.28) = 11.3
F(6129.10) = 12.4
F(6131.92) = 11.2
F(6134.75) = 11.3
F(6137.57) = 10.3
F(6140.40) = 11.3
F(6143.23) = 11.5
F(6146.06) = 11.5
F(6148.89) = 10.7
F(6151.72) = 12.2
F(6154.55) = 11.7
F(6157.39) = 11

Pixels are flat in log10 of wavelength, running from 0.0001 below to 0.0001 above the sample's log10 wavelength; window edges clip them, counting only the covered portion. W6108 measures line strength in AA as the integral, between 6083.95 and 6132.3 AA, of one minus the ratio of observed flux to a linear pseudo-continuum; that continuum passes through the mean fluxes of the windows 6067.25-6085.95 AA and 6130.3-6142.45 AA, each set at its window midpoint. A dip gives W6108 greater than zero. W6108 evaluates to 0.8 AA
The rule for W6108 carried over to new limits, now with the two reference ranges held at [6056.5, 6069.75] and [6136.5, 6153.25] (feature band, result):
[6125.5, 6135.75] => -0.2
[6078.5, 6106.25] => 0.6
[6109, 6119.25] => -0.2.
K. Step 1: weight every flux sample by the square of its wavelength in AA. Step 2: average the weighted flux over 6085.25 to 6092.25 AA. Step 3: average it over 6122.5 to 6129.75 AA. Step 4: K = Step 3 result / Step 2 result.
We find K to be 1.05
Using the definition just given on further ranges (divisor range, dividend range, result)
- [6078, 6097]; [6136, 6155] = 1.01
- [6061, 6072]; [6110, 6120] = 1.01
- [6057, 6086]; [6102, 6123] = 0.97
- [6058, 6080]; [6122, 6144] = 0.96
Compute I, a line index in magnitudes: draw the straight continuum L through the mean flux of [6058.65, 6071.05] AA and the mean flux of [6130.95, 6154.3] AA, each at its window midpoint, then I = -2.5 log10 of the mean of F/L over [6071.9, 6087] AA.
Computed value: -0.04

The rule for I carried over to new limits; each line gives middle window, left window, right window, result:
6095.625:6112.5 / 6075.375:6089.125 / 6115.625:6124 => 0.01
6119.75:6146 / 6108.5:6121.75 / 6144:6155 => 0.03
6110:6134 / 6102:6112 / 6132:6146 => -0.01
